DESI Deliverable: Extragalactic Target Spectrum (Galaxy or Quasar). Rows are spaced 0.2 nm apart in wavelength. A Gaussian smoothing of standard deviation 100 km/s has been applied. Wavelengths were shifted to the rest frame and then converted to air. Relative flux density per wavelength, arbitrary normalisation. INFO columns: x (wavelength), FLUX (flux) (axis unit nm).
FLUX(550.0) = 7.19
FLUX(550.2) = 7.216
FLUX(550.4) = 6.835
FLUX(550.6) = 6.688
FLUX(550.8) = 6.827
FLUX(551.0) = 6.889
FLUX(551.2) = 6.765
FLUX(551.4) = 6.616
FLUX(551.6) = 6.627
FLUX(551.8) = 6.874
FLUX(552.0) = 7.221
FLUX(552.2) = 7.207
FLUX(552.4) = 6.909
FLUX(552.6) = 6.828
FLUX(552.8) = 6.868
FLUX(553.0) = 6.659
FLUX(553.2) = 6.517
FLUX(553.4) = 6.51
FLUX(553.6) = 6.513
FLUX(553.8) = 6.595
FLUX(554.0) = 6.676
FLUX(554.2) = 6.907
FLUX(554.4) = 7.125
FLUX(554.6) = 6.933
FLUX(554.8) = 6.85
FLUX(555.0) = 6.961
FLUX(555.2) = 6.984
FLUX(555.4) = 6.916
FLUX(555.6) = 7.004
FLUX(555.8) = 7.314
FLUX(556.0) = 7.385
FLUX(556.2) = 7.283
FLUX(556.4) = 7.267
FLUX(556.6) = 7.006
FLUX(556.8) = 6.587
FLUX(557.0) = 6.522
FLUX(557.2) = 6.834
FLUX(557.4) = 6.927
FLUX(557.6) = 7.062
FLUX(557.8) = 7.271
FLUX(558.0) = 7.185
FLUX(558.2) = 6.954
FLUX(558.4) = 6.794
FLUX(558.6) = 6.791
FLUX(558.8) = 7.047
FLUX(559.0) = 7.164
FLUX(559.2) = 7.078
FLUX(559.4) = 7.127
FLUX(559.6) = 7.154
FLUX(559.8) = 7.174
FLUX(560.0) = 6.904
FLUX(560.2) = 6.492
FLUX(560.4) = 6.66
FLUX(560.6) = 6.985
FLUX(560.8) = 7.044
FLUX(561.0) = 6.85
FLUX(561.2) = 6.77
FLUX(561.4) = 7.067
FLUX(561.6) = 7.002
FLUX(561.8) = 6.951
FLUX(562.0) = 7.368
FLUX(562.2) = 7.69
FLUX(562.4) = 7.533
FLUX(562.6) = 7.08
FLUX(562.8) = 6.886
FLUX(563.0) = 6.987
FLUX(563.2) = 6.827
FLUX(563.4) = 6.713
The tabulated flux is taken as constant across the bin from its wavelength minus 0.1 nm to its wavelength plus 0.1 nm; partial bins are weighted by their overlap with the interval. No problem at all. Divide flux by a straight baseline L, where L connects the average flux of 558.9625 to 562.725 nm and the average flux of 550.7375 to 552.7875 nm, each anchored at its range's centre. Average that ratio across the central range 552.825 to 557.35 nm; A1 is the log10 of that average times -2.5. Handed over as 0.01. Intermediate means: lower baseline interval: 6.88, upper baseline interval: 7.05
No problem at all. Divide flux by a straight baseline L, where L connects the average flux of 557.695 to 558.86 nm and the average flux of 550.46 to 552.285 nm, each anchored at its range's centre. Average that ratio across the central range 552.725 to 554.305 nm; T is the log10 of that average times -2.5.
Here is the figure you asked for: 0.04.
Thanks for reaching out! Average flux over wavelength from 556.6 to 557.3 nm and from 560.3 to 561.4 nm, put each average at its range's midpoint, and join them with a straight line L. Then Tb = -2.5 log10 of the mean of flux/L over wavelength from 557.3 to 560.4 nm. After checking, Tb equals -0.03 mag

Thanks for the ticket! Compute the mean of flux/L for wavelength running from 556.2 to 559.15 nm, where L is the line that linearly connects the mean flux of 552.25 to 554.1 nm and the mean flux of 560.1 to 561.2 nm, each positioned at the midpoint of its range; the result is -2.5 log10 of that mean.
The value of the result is -0.03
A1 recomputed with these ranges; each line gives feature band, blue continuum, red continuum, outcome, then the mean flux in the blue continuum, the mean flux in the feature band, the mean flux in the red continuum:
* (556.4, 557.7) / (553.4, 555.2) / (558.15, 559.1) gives 0.01 mag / 6.81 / 6.86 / 6.95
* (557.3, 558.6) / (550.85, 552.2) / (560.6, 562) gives -0.01 mag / 6.86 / 7.01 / 6.98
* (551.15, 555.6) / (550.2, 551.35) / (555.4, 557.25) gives 0.01 mag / 6.83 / 6.83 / 7.02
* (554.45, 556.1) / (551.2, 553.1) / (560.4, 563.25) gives -0.02 mag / 6.86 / 7.05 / 7.06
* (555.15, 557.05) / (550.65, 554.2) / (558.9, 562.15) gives -0.03 mag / 6.77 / 7.04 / 7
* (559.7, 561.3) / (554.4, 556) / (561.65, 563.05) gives 0.05 mag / 7.03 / 6.86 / 7.21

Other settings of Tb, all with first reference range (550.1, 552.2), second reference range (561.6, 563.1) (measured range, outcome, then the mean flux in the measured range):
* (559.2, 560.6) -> 0.030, 6.93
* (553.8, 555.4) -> 0.012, 6.9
